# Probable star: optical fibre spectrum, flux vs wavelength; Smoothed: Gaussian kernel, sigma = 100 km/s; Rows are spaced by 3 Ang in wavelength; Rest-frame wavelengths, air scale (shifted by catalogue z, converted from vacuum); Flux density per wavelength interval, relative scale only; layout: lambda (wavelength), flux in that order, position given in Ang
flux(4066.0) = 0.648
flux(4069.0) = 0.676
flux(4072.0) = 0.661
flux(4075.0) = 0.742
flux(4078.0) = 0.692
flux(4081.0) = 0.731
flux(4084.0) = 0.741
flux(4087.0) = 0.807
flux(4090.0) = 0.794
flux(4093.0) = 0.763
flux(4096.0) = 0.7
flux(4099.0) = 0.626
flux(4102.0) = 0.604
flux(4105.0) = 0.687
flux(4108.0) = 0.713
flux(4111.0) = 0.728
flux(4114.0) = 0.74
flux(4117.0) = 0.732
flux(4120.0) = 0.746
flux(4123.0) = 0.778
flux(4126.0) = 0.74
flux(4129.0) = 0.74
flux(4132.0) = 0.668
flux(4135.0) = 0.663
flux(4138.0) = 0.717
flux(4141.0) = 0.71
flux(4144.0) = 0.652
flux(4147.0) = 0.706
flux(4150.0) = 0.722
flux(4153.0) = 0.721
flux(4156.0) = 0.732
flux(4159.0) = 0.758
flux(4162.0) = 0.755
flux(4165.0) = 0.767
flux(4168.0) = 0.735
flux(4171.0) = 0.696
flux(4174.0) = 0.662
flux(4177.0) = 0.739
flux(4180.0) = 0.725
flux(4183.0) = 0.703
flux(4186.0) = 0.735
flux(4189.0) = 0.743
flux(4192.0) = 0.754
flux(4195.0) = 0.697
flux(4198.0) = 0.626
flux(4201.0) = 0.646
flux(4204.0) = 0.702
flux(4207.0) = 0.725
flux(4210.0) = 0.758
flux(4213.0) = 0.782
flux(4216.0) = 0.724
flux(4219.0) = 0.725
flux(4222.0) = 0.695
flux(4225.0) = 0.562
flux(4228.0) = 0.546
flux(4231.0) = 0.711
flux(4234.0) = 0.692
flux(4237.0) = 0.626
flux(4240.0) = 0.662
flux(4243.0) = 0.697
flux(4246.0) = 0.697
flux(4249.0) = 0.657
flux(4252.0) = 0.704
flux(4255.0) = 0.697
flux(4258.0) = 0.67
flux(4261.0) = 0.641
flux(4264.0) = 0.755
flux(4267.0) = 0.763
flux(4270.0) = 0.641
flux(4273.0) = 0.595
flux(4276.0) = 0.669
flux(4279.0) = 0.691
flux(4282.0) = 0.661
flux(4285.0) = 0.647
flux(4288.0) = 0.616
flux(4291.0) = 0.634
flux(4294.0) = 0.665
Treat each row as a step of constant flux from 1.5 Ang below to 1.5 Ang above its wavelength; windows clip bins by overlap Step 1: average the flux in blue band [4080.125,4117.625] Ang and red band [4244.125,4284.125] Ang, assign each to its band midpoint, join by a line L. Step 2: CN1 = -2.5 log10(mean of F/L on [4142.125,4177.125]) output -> -0.02 mag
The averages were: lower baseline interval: 0.72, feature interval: 0.72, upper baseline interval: 0.68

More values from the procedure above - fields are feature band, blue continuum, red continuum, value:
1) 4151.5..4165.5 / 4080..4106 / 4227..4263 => -0.07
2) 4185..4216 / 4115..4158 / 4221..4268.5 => -0.04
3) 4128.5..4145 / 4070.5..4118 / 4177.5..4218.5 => 0.04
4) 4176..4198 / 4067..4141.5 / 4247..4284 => -0.04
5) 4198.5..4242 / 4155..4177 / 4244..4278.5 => 0.03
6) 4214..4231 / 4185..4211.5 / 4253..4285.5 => 0.06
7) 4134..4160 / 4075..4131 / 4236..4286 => 0.00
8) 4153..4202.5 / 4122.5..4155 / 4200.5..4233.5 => -0.03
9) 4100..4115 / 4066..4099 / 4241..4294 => 0.04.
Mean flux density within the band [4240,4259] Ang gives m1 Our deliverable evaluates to 0.685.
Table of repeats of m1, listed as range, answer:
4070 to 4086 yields 0.715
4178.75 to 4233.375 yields 0.698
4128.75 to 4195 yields 0.717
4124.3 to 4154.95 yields 0.705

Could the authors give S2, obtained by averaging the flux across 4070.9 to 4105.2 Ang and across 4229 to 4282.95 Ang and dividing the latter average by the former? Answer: 1.0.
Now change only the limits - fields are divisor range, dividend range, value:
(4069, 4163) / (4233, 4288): 0.94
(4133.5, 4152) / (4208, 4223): 1.06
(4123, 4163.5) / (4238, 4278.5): 0.95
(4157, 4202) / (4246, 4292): 0.94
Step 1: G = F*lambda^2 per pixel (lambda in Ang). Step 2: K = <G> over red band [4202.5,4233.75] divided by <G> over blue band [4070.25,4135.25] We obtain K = 1.0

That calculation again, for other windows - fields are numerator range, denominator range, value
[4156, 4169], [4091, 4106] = 1.14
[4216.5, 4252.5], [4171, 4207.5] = 0.97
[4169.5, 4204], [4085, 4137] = 1.01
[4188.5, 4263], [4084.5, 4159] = 1.00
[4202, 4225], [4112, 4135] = 1.03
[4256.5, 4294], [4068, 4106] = 1.02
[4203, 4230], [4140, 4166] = 0.98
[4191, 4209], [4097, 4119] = 1.05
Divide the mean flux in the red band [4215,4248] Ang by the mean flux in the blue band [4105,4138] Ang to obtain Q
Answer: 0.92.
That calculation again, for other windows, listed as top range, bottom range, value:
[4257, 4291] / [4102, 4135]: 0.93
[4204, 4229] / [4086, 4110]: 0.98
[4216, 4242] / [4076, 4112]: 0.92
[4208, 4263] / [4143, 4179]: 0.94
